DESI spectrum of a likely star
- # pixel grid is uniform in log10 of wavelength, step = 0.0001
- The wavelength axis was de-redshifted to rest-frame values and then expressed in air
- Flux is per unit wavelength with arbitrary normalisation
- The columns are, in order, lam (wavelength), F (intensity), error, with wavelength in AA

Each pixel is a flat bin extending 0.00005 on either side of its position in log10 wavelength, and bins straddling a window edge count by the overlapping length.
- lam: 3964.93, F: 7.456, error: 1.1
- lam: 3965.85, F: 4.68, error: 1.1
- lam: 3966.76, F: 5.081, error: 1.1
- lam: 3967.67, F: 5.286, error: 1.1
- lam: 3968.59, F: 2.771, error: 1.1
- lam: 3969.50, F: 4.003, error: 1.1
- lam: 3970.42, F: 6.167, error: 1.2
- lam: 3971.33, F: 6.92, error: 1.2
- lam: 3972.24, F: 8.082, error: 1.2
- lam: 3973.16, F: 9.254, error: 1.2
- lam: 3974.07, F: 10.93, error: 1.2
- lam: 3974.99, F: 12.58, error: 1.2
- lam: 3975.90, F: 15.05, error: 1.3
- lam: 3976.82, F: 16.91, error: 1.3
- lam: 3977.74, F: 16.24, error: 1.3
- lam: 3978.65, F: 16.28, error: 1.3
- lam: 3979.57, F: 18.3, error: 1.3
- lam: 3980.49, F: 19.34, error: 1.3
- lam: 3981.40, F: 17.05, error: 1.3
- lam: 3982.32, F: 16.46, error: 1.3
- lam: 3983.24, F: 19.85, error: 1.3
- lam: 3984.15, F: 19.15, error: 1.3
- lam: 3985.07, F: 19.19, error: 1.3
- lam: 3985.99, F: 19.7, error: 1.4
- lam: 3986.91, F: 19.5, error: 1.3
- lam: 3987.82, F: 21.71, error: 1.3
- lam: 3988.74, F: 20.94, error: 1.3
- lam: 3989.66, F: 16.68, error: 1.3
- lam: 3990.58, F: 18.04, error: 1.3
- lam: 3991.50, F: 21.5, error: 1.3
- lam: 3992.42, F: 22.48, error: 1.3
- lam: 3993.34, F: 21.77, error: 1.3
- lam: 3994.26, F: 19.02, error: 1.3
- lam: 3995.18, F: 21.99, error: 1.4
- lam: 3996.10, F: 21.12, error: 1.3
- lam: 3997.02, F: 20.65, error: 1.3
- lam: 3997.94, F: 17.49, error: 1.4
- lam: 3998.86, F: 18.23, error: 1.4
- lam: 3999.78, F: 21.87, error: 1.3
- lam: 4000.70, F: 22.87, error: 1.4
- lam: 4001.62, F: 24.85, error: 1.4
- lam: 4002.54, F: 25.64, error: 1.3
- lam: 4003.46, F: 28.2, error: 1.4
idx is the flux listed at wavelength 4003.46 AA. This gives 28.2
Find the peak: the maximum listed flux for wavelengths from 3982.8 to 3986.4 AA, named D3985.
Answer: 19.85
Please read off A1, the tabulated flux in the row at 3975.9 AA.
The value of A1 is 15.05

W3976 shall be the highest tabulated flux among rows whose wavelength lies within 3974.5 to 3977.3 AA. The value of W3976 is 16.91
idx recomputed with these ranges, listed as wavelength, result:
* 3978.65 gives 16.28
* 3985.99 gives 19.7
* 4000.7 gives 22.87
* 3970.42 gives 6.167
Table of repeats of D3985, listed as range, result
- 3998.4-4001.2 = 22.87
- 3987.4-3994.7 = 22.48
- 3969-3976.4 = 15.05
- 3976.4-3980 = 18.3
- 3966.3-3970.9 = 6.167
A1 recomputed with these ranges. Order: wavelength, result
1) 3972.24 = 8.082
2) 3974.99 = 12.58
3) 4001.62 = 24.85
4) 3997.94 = 17.49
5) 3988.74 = 20.94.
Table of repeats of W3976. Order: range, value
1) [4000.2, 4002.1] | 24.85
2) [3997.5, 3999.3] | 18.23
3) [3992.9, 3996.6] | 21.99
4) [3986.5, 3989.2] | 21.71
